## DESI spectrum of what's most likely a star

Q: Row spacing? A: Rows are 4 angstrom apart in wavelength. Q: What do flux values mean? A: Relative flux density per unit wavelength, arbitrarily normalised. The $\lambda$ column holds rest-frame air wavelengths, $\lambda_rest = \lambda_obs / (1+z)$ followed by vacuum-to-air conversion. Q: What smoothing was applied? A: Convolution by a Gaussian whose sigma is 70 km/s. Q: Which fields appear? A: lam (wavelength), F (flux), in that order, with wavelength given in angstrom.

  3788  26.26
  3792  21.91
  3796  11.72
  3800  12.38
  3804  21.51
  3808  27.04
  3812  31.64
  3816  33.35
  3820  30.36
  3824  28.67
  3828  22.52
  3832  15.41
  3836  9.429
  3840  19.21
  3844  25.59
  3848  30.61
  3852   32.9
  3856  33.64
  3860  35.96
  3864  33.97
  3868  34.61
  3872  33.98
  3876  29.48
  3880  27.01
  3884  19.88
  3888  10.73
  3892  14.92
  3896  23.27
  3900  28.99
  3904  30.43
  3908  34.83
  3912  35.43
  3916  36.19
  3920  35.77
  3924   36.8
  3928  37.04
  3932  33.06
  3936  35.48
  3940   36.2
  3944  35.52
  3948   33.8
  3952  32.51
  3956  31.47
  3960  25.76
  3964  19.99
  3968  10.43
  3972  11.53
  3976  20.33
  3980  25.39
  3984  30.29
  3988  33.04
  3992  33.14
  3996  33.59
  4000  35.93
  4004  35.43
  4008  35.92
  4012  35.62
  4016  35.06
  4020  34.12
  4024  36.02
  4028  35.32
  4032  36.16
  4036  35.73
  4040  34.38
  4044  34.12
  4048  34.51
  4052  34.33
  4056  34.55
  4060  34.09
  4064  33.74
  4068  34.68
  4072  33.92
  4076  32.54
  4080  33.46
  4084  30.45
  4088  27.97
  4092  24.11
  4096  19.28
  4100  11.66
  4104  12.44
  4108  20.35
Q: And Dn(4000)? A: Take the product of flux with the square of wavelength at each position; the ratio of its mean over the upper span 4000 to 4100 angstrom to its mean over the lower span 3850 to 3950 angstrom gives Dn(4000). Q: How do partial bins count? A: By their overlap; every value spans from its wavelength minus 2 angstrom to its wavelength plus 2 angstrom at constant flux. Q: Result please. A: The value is 1.13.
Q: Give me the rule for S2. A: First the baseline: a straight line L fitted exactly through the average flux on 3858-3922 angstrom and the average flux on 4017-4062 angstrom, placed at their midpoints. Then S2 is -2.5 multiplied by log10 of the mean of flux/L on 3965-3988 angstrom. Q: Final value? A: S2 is 0.49 mag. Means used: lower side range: 29.1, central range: 20.8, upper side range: 34.9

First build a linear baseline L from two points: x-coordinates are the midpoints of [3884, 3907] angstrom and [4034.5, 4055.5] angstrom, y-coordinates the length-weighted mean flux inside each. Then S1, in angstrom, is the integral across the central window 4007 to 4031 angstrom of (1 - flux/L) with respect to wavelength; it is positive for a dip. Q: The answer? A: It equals -2.2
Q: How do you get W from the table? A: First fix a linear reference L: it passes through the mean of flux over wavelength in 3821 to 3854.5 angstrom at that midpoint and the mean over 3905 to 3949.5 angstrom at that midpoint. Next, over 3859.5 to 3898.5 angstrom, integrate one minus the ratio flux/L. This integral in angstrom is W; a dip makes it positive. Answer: 3.30 angstrom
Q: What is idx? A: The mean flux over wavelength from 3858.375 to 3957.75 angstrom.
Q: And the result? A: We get 31.1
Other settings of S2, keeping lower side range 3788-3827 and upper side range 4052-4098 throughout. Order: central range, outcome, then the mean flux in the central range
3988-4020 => -0.19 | 34.8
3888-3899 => 0.39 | 18.5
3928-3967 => -0.13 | 31.3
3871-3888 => 0.04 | 25.2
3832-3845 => 0.42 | 17.1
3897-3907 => -0.11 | 29.6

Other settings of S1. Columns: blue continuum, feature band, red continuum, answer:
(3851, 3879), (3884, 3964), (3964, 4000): -4.2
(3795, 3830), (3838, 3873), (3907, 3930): -2.0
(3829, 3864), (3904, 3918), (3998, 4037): -2.5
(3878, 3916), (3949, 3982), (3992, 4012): 9.5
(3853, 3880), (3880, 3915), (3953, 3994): 5.8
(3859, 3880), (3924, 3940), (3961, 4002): -3.8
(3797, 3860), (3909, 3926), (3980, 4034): -3.6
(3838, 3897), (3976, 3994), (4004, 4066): 1.8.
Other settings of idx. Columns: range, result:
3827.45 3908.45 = 26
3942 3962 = 31.8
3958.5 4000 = 24.9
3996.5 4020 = 35.3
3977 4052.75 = 33.9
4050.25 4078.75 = 34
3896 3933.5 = 33.7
